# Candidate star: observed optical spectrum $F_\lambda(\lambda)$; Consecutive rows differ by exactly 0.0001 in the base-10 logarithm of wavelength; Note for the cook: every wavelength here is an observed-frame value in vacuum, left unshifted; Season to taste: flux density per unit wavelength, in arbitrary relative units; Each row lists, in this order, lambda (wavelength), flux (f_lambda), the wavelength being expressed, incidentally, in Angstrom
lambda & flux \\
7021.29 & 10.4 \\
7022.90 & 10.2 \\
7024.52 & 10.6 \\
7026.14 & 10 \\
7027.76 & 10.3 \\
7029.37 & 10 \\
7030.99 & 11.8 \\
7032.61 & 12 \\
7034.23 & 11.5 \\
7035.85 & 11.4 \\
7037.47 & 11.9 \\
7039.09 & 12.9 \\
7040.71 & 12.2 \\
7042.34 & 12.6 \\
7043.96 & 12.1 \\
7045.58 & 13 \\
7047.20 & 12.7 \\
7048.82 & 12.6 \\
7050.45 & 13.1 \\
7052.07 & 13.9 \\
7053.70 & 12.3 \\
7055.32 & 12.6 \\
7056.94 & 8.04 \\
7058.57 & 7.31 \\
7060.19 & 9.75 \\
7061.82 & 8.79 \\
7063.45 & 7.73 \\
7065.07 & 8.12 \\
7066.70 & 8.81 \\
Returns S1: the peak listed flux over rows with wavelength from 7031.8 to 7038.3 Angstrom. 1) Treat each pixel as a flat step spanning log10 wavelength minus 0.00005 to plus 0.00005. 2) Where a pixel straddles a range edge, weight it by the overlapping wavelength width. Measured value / 12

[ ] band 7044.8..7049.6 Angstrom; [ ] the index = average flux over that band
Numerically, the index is 12.8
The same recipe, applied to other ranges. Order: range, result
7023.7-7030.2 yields 10.2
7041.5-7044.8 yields 12.3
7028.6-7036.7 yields 11.3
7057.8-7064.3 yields 8.41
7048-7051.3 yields 12.9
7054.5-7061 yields 9.44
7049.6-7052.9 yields 13.4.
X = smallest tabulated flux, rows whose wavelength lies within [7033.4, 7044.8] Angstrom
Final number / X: 11.4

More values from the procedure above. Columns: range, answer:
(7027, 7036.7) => 10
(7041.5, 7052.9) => 12.1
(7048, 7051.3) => 12.6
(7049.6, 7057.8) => 8.04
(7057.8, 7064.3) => 7.31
